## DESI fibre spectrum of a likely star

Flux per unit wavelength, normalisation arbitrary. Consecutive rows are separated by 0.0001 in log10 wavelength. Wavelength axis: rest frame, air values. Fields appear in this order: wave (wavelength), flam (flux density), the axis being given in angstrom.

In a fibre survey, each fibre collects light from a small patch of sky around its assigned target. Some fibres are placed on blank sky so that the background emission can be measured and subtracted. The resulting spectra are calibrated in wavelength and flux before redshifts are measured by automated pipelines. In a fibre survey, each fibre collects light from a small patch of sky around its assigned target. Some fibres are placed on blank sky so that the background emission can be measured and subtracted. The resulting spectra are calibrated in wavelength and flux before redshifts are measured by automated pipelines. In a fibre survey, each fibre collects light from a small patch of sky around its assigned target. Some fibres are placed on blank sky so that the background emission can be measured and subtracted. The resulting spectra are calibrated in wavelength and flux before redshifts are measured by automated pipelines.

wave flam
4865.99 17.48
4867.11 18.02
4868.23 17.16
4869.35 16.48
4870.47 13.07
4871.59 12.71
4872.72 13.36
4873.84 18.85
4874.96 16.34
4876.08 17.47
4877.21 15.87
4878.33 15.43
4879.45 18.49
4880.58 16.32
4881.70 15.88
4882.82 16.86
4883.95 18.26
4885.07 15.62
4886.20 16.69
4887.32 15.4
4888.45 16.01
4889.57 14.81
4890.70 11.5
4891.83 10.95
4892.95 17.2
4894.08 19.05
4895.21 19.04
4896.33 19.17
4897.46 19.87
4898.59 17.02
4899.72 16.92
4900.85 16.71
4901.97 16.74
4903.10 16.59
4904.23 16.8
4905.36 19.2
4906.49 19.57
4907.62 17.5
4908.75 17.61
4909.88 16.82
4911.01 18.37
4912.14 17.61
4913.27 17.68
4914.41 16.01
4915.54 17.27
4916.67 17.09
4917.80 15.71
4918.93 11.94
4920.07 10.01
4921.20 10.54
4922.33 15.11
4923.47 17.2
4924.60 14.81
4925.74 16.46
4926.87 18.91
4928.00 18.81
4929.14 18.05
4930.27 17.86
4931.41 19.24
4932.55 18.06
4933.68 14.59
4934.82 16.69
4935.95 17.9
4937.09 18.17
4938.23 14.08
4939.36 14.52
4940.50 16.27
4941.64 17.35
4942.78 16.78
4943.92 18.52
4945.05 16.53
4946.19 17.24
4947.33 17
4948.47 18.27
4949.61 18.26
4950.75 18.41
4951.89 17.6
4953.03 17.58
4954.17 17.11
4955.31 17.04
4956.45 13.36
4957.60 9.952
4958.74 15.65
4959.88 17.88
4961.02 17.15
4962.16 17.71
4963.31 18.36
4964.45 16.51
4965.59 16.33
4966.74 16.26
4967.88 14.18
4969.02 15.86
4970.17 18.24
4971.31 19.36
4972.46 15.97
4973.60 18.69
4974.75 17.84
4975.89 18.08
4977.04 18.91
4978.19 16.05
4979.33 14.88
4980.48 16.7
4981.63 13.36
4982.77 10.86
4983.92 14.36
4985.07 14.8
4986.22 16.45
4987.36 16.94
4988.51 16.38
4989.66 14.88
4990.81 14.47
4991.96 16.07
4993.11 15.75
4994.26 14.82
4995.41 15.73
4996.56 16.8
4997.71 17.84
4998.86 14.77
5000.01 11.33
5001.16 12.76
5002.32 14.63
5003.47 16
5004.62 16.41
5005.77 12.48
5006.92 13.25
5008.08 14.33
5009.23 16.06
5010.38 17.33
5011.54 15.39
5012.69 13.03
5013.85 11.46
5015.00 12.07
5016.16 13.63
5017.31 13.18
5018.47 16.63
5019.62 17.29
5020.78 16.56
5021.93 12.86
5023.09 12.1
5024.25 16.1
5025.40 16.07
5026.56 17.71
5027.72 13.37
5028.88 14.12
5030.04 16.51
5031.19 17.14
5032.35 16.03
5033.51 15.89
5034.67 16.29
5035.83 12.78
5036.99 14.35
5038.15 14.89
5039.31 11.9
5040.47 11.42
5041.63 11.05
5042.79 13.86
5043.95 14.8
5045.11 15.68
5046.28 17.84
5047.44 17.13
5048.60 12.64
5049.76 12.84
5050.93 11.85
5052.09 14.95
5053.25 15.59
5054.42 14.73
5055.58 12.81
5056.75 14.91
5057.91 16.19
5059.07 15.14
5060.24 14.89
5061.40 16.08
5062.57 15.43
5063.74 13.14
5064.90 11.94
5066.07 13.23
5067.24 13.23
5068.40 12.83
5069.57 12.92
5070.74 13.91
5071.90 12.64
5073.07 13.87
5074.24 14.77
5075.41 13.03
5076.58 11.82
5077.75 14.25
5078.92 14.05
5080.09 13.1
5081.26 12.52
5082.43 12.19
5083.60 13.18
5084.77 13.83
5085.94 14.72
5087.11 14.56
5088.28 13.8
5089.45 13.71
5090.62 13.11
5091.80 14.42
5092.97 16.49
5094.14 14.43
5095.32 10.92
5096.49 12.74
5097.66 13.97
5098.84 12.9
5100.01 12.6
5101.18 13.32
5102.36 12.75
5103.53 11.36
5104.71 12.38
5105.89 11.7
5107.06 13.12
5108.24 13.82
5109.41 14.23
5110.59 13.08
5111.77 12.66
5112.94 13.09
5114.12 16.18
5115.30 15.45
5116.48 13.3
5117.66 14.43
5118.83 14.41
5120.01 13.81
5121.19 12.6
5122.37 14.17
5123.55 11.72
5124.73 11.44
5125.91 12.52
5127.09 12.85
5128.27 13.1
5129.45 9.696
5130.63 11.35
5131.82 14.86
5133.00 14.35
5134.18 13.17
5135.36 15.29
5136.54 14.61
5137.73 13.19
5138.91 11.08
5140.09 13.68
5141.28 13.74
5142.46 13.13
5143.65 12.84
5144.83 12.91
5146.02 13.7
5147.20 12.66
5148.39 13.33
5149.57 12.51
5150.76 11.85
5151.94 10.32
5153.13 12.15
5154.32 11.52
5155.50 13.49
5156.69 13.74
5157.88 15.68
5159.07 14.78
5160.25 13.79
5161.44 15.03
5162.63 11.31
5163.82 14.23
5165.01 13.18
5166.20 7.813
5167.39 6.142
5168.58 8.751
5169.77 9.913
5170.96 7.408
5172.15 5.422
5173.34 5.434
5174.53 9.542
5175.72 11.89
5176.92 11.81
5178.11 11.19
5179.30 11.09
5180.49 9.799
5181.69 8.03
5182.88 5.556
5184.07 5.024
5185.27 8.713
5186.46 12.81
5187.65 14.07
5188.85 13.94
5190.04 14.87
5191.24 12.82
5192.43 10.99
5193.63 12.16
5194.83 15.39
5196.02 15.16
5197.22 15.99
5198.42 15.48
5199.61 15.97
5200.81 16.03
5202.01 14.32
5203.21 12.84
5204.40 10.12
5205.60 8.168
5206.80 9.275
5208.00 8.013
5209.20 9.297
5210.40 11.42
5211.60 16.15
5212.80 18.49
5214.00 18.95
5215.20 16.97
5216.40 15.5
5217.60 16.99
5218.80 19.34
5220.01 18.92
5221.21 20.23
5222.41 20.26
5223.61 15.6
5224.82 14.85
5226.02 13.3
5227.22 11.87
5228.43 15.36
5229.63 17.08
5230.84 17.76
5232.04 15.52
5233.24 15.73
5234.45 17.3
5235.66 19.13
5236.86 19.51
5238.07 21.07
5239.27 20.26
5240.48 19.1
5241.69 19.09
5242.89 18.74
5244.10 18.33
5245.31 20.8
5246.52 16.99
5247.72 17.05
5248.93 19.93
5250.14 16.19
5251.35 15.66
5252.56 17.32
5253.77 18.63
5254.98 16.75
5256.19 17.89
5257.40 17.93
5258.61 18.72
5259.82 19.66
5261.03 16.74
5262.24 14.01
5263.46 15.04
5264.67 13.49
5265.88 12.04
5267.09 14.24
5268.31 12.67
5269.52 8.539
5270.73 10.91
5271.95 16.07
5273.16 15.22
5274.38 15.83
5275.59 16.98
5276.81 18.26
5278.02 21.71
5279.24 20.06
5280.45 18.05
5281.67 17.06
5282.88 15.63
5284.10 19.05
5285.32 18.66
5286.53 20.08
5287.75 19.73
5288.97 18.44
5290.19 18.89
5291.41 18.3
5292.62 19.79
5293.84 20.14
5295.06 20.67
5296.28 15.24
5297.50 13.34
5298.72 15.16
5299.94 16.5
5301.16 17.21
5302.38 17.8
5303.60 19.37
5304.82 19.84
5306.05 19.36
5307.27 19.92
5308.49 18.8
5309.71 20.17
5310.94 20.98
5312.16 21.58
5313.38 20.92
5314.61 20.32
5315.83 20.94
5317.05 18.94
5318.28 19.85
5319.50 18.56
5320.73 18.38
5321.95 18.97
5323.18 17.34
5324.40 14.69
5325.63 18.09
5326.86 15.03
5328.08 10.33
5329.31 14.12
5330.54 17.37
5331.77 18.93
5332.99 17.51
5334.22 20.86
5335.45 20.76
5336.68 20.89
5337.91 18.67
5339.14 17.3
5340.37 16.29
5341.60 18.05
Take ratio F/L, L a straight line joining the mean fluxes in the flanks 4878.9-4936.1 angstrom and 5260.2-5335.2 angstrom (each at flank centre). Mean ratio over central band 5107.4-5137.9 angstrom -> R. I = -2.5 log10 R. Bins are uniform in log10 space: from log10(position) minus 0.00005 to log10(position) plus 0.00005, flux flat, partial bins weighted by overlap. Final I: 0.26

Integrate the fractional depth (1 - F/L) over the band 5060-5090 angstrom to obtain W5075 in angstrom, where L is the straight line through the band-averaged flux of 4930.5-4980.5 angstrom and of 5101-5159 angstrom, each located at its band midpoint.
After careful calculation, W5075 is 1.5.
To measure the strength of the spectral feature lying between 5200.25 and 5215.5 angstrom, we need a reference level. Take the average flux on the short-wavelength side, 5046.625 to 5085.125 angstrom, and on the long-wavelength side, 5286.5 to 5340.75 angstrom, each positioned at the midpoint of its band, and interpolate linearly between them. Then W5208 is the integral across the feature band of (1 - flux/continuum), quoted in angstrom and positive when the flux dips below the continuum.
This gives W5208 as 3.2 angstrom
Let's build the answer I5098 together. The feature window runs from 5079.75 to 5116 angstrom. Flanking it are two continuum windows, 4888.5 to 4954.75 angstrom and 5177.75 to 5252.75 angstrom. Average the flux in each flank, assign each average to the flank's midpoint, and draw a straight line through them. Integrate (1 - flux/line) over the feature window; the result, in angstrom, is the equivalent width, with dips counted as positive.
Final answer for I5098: 5.2 angstrom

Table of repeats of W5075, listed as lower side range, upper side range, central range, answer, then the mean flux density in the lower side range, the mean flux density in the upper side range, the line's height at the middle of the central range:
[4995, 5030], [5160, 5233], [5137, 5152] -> 0.7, 14.7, 12.9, 13.4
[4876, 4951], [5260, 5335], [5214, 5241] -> -0.1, 16.7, 17.4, 17.3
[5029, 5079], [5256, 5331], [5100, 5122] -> 2.3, 14.2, 17.4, 15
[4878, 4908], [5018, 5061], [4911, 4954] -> -1.0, 16.8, 14.8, 16.3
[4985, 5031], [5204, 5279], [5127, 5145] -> 2.9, 15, 16.2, 15.7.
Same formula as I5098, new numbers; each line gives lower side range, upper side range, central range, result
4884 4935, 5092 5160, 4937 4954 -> -1.1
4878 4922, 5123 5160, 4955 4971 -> -0.6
